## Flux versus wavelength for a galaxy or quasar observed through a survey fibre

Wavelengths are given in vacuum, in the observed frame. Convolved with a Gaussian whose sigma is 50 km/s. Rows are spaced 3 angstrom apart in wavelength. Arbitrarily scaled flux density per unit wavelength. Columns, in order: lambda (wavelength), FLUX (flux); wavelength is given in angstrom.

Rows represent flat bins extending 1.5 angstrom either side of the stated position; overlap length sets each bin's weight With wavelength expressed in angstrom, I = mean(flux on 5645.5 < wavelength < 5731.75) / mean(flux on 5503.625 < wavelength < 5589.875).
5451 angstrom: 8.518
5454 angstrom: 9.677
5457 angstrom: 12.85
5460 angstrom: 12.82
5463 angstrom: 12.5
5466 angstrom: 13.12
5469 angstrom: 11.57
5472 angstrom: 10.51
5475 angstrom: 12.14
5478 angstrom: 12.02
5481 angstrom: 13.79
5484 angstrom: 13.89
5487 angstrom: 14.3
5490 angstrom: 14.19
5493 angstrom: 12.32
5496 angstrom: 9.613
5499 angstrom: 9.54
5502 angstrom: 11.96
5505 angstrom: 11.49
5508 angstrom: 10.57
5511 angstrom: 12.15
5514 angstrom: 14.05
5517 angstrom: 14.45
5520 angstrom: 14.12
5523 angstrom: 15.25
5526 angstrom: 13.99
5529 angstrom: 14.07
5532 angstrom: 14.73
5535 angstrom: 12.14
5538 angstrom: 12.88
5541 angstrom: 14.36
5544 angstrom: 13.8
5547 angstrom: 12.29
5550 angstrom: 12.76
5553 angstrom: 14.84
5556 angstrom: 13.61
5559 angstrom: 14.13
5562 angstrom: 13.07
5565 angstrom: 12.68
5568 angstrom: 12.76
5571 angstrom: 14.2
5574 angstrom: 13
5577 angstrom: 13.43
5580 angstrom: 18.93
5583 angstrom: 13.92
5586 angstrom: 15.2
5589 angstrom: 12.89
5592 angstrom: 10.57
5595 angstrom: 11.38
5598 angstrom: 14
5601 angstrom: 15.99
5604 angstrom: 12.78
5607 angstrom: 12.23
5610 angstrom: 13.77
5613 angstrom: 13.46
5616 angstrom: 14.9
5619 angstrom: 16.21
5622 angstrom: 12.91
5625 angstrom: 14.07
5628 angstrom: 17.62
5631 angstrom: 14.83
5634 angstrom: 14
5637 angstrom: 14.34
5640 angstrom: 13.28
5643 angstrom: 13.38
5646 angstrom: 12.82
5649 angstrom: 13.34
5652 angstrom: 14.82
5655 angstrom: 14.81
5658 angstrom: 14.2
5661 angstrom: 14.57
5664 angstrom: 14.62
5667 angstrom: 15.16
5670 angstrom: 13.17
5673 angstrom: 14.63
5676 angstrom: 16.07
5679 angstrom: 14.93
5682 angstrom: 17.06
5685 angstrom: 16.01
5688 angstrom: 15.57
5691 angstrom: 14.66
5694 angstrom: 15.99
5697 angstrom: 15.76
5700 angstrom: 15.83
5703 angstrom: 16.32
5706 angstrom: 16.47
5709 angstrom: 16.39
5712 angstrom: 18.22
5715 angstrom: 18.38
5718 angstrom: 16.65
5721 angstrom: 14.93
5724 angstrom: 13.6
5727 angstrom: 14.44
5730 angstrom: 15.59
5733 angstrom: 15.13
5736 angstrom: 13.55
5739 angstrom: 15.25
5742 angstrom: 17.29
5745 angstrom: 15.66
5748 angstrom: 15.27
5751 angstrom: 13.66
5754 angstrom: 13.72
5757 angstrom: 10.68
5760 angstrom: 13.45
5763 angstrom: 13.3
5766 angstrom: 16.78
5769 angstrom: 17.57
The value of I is 1.13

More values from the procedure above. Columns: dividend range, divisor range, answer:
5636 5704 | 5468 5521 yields 1.20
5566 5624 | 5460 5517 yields 1.12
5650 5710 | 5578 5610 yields 1.11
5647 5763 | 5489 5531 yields 1.19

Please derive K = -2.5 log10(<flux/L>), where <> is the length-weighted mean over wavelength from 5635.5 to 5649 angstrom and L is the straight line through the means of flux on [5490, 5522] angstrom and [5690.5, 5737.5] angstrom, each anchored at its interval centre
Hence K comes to 0.08 mag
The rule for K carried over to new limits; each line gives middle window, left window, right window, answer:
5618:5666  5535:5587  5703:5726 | 0.06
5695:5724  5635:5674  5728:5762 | -0.15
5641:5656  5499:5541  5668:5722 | 0.11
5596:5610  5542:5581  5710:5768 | 0.03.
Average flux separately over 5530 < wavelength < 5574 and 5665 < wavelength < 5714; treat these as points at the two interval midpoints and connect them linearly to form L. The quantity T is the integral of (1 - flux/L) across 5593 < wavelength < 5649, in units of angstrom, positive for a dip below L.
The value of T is 2.5 angstrom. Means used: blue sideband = 13.4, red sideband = 15.8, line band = 14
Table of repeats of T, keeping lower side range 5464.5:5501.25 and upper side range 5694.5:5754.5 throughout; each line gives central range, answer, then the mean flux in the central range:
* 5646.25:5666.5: 0.49 angstrom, 14.3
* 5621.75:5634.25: -0.56 angstrom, 14.9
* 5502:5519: 0.14 angstrom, 12.5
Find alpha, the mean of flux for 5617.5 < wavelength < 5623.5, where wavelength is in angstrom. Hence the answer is 14.6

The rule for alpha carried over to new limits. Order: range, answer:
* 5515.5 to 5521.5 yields 14.3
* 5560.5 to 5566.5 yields 12.9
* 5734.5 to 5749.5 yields 15.4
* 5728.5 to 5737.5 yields 14.8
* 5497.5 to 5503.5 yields 10.8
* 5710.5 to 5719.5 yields 17.8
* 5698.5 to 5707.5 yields 16.2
